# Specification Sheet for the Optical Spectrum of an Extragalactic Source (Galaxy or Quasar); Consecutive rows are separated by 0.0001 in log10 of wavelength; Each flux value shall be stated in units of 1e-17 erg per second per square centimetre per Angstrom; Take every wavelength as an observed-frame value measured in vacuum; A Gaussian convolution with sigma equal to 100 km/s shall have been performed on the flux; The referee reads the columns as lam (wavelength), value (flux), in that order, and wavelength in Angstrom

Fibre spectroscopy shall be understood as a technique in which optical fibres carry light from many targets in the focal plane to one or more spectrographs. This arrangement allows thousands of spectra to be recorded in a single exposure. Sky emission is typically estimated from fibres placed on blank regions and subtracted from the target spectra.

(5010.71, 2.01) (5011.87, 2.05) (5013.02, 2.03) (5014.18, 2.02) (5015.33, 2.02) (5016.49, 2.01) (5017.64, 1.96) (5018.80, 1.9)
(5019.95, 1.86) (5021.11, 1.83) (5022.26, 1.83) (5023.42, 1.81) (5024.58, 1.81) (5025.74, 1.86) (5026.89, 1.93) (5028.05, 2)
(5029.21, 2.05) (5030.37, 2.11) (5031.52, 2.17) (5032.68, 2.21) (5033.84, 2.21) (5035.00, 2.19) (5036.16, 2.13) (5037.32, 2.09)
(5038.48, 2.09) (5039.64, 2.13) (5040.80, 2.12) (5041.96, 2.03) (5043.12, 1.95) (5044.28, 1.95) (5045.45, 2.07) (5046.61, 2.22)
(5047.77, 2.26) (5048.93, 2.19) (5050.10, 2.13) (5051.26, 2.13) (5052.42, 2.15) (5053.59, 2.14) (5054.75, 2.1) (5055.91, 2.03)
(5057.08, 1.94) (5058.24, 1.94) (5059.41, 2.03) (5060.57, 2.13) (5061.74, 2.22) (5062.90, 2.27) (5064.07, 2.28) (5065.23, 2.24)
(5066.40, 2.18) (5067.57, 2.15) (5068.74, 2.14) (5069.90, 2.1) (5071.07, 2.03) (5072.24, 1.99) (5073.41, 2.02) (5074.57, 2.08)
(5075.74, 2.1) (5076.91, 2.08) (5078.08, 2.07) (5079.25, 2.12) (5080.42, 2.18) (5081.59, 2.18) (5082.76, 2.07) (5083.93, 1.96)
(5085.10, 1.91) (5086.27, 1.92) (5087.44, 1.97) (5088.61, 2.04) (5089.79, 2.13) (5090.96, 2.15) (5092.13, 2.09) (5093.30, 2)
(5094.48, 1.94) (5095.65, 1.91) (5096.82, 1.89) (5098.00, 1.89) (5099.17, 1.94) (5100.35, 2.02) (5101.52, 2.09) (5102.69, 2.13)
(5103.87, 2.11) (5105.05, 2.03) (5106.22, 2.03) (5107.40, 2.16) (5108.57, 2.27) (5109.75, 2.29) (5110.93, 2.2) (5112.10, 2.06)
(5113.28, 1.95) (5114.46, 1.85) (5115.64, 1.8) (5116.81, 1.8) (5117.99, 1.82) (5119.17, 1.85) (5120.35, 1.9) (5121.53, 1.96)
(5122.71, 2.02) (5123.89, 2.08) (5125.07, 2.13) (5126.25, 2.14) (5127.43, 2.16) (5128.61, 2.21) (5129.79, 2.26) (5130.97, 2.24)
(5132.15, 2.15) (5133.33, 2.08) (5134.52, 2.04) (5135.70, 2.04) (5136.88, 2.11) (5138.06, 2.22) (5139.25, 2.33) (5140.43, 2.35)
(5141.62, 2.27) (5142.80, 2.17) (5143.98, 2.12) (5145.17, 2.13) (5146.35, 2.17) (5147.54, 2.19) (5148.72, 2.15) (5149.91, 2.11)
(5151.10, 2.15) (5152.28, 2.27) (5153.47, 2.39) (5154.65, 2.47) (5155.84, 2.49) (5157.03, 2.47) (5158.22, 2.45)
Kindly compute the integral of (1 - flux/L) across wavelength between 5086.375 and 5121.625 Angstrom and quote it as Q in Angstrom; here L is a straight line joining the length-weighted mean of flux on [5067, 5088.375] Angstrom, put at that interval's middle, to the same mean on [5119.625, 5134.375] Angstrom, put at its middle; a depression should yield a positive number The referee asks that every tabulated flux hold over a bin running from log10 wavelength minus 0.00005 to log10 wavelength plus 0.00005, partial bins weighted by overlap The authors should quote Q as 1.3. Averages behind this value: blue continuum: 2.06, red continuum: 2.11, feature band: 2.01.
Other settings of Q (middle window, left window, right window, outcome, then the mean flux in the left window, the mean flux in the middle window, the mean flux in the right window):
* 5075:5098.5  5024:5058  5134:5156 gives 1.2 Angstrom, 2.08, 2.03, 2.22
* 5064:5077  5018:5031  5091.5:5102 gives -1.1 Angstrom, 1.91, 2.11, 1.97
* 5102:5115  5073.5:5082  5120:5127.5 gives -0.2 Angstrom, 2.11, 2.1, 2.05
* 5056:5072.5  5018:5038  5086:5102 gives -1.0 Angstrom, 2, 2.12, 2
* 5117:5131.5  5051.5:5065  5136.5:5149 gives 0.9 Angstrom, 2.12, 2.06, 2.2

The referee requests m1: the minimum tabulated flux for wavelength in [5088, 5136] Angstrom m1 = 1.8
